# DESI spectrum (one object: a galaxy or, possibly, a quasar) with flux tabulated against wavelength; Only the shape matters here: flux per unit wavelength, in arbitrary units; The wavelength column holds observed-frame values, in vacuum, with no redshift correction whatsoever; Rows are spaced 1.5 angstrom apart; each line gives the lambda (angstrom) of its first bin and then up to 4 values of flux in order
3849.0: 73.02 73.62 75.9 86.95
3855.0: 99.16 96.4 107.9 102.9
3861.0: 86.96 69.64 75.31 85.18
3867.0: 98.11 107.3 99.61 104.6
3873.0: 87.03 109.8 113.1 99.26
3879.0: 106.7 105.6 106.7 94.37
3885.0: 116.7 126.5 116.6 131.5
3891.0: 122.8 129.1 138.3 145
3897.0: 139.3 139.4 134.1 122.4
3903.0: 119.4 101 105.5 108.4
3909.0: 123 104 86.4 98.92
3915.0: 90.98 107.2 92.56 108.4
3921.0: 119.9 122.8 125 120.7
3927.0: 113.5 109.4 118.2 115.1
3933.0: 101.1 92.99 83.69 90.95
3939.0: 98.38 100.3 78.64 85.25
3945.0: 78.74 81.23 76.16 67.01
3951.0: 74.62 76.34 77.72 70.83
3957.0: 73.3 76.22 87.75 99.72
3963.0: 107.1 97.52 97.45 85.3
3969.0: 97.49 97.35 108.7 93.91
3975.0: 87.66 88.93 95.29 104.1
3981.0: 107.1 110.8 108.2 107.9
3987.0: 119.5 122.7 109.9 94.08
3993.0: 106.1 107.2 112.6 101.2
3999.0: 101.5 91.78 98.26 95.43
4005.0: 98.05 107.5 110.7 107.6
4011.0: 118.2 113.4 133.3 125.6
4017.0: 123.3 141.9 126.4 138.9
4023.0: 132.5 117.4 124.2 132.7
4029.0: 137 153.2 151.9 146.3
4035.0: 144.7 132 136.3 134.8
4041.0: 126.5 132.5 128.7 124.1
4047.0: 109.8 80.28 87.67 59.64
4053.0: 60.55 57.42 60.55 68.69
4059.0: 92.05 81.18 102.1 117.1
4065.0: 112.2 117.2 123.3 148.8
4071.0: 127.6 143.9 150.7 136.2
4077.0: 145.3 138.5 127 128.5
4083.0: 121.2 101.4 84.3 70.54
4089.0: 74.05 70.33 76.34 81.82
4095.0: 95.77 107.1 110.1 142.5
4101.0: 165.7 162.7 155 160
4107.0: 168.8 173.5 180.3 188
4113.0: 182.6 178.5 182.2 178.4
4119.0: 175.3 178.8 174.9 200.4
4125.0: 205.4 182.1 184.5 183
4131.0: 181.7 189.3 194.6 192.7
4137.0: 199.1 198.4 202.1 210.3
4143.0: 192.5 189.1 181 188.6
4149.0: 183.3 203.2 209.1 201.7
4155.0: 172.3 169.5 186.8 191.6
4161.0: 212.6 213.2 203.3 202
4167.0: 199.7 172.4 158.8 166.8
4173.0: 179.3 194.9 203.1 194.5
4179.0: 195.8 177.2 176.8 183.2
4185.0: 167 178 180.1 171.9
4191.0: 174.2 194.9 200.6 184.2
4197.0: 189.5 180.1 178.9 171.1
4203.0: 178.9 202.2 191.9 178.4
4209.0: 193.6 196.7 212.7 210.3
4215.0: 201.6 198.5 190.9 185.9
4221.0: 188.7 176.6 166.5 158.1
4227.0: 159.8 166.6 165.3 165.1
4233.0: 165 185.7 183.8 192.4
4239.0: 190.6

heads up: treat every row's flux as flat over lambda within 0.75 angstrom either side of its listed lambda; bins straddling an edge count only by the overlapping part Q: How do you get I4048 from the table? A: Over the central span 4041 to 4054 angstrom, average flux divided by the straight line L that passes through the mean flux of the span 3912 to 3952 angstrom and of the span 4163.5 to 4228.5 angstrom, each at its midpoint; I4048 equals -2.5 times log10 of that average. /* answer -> 0.34 mag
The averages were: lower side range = 97.8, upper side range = 185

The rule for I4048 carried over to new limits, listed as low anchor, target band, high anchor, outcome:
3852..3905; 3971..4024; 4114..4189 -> 0.29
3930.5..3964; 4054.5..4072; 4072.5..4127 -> 0.25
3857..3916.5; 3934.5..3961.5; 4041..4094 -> 0.30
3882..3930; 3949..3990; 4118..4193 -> 0.39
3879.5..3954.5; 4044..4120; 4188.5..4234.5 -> 0.23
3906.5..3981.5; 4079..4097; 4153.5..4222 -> 0.49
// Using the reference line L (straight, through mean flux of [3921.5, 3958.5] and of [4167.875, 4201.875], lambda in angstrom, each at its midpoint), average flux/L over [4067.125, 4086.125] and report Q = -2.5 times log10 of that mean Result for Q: 0.09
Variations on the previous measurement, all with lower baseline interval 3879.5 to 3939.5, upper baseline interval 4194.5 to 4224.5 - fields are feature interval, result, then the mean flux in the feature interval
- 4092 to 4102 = 0.36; 115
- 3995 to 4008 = 0.32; 101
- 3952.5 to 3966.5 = 0.41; 86.7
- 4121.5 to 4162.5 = -0.12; 192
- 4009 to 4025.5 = 0.12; 126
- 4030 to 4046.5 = 0.07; 137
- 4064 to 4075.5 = 0.17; 132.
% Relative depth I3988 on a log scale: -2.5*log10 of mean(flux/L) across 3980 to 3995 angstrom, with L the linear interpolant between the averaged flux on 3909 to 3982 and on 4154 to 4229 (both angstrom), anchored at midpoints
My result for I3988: 0.02 mag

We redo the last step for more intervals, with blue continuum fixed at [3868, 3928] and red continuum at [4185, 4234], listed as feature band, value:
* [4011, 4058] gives 0.21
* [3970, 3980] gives 0.33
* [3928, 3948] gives 0.29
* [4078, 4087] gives 0.32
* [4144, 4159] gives -0.11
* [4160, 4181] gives -0.10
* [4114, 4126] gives -0.13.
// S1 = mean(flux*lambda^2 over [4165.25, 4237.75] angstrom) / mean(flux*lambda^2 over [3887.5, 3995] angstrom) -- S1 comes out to 2.0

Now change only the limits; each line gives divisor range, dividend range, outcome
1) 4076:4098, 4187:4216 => 1.95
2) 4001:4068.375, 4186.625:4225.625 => 1.79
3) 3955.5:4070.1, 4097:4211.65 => 1.82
